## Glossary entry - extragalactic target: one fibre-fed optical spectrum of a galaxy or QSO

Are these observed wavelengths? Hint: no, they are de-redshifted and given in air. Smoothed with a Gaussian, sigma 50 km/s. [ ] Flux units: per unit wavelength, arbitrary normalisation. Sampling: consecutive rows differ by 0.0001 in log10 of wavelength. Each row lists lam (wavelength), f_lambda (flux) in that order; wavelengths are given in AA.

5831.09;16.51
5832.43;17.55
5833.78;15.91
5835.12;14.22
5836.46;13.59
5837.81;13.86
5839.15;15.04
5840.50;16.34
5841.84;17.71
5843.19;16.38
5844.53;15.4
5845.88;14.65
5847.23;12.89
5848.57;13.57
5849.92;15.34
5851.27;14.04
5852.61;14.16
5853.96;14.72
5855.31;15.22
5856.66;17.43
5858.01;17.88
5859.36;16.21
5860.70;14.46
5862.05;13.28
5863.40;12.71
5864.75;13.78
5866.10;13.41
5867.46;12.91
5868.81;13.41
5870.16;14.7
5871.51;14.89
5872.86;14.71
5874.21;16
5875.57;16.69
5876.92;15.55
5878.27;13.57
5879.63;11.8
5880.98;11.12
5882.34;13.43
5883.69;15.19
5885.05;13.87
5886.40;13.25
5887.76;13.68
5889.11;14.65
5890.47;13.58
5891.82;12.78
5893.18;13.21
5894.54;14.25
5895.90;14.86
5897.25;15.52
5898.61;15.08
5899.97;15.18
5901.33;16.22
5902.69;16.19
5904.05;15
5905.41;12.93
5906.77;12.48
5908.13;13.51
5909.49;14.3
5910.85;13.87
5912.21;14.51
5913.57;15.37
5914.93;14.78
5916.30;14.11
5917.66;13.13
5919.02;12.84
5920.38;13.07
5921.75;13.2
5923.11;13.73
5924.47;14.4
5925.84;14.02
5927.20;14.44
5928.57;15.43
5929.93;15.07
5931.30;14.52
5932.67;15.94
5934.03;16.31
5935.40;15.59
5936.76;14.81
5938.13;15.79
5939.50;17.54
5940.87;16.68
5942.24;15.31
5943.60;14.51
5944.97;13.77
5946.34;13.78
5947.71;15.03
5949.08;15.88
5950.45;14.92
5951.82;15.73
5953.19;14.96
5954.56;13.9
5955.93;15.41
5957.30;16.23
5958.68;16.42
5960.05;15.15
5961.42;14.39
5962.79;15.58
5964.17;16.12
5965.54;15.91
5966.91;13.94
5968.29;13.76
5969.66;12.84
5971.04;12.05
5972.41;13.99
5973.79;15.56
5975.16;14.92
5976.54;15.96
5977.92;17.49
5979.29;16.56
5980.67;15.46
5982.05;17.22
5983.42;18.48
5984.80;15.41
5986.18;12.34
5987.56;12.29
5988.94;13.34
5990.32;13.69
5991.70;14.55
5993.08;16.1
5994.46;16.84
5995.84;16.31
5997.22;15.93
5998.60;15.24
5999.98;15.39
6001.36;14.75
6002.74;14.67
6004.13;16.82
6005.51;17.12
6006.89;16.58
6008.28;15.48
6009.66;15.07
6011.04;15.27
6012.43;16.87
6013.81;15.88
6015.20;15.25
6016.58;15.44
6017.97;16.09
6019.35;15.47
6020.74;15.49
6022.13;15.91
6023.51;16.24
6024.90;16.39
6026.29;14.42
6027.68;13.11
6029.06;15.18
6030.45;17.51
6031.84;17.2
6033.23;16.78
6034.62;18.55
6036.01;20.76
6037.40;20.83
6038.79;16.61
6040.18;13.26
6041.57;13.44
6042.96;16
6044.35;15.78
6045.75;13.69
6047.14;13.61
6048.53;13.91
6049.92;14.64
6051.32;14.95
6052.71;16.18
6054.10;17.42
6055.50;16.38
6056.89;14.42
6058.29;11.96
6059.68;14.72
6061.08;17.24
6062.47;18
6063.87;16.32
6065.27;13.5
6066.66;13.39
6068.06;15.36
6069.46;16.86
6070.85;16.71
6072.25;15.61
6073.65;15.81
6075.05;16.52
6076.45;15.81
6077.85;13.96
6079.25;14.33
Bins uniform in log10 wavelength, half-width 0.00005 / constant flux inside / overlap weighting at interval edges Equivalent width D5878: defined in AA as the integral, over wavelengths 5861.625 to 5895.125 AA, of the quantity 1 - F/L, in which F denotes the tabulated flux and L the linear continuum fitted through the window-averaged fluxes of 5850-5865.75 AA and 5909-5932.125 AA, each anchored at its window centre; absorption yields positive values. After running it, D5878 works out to 1.8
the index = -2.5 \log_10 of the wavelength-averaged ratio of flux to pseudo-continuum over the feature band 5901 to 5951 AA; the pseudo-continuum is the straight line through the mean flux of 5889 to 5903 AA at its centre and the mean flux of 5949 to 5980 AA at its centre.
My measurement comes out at 0.013 mag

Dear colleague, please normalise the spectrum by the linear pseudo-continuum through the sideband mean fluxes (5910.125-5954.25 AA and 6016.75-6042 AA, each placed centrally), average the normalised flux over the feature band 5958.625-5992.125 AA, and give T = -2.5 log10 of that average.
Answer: 0.04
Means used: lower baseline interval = 14.8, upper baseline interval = 16.3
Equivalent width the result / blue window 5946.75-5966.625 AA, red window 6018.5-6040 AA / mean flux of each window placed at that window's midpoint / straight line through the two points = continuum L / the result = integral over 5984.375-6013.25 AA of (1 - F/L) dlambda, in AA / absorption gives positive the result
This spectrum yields 1.5 AA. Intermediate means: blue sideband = 15.4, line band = 15.2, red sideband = 16.6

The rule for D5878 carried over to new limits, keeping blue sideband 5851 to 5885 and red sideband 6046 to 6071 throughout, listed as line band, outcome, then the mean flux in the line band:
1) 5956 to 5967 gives -0.5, 15.5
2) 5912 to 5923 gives 0.6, 13.8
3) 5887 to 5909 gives 0.4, 14.3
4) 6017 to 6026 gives -0.4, 15.8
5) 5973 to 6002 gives -0.9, 15.4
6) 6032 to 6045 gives -1.5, 16.9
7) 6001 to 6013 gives -0.7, 15.9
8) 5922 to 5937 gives -0.2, 14.9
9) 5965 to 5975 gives 0.6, 14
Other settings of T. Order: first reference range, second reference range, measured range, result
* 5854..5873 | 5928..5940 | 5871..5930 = 0.071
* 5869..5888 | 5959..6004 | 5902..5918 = 0.019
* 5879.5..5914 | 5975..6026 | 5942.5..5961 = -0.010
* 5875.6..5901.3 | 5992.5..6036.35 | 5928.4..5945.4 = -0.050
